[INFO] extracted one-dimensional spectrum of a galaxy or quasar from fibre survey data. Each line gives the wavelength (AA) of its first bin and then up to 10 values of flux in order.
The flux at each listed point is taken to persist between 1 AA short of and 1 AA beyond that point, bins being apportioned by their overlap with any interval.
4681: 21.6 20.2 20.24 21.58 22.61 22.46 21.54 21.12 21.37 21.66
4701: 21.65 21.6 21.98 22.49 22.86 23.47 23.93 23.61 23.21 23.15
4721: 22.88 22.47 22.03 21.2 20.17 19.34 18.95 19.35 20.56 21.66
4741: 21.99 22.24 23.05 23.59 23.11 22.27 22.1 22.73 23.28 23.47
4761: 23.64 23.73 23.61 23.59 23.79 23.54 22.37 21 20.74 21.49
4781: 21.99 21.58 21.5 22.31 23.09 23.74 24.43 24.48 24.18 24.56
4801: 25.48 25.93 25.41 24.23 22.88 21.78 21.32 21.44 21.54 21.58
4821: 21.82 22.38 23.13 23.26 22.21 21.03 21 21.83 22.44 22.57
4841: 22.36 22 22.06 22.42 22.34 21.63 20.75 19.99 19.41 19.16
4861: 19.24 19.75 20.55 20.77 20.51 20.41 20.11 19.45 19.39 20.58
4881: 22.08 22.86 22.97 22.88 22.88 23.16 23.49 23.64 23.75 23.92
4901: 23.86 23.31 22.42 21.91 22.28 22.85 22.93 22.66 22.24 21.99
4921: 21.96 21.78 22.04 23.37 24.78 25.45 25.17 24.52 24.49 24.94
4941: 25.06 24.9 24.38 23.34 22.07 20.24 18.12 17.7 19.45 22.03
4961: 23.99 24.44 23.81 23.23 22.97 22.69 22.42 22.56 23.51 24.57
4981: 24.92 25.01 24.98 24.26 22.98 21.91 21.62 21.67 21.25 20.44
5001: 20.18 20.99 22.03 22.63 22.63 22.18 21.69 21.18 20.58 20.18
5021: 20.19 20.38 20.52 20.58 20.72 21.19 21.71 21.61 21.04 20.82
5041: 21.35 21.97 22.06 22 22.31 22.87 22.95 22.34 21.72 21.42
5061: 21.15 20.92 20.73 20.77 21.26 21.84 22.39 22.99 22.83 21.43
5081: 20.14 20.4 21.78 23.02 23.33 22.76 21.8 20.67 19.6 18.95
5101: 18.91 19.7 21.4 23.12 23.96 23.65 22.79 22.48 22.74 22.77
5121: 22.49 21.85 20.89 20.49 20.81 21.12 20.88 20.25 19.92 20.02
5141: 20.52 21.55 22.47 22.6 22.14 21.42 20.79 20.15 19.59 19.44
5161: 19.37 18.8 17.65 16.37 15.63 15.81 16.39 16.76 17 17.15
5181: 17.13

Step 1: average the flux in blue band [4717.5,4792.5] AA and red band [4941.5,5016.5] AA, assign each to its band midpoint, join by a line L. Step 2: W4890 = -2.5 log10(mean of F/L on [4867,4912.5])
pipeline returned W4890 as 0.01 mag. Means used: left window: 22.2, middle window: 22.2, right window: 22.4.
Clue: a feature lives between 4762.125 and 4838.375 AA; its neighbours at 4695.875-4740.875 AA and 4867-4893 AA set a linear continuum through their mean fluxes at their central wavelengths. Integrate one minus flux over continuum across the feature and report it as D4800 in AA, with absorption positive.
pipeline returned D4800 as -4.1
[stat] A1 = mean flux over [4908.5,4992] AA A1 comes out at 23.1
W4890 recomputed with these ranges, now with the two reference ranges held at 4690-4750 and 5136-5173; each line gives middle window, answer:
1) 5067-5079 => -0.105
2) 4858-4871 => 0.060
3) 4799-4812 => -0.134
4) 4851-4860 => 0.063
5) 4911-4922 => -0.076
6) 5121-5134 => -0.073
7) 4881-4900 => -0.108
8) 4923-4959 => -0.106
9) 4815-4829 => -0.041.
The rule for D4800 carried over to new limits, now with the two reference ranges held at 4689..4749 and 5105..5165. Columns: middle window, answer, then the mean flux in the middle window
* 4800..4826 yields -1.4 AA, 23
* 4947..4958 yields 0.9 AA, 19.9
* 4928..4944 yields -2.5 AA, 24.9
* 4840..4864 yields 0.9 AA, 20.9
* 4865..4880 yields 1.0 AA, 20.2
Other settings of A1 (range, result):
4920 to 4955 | 23.2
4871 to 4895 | 21.8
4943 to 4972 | 22.1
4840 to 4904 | 21.6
